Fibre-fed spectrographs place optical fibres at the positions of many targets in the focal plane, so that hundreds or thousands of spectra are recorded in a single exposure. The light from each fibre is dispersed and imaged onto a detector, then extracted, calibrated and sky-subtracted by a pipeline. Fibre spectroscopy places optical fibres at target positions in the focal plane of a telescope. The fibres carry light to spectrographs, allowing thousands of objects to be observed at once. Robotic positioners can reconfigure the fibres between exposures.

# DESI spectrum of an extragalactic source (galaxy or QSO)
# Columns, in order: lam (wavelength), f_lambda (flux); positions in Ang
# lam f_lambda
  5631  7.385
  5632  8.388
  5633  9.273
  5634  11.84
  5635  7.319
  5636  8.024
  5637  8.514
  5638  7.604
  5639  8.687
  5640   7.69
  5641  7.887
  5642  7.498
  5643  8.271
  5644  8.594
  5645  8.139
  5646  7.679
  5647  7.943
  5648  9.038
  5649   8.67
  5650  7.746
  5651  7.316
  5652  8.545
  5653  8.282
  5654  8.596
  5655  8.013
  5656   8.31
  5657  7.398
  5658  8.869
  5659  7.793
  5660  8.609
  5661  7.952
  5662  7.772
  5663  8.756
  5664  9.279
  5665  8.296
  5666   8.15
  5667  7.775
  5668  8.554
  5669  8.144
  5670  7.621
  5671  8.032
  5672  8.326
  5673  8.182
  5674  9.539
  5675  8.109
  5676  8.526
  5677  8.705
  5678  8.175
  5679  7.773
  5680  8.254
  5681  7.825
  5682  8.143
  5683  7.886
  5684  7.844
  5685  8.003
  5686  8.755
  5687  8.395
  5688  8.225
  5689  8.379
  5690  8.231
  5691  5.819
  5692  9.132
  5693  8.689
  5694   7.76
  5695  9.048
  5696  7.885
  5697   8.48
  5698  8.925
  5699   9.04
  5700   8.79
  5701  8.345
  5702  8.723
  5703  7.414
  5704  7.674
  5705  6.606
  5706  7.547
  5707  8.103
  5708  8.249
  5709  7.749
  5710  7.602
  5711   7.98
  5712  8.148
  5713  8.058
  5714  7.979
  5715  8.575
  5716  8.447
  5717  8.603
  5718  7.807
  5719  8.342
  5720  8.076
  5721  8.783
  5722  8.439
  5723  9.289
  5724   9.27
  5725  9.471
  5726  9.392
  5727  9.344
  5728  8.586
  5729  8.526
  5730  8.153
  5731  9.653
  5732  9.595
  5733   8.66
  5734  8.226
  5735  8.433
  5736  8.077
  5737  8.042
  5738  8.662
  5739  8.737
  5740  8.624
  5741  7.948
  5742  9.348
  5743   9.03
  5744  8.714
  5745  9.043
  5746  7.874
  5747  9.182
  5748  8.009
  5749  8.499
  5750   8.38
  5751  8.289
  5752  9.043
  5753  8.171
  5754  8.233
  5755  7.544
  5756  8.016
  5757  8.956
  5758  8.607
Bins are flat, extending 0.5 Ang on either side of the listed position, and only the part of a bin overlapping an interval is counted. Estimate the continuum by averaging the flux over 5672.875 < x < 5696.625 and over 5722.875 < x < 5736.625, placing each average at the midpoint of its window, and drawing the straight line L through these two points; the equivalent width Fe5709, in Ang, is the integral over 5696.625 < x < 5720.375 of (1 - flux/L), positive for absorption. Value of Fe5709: 1.21 Ang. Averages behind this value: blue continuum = 8.22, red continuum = 8.89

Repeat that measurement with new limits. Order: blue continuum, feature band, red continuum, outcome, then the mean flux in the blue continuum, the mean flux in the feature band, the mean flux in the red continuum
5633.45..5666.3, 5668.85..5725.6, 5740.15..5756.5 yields 0.8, 8.28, 8.25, 8.46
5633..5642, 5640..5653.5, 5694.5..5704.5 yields 0.5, 8.44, 8.11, 8.43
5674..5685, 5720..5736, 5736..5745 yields -0.6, 8.18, 8.87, 8.63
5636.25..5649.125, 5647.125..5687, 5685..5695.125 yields -0.3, 8.15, 8.24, 8.2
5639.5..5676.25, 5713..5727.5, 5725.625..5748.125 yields -0.1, 8.21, 8.68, 8.7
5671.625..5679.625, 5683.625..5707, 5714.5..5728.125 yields 1.1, 8.42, 8.16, 8.75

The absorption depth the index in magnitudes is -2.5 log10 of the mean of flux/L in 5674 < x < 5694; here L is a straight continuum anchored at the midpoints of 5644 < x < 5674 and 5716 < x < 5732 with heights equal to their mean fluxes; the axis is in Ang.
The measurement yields 0.04 mag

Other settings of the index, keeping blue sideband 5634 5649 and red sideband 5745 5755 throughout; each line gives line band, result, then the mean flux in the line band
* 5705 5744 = -0.02 mag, 8.49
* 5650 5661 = 0.01 mag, 8.14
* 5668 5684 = 0.01 mag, 8.21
